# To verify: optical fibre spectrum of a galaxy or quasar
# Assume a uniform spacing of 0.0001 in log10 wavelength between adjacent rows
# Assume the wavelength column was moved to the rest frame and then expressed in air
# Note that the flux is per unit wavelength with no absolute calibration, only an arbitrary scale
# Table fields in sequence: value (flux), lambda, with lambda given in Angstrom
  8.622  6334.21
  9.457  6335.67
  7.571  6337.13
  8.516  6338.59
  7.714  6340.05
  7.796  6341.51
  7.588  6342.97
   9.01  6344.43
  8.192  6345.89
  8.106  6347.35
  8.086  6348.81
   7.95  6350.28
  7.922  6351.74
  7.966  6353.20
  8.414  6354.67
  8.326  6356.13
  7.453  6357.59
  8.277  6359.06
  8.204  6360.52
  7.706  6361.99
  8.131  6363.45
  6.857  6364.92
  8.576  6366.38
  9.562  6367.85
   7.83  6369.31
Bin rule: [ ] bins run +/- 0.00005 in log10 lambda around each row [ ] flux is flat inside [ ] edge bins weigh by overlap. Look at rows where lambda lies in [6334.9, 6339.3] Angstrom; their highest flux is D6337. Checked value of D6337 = 9.457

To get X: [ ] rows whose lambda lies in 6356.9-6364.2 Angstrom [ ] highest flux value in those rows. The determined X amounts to 8.277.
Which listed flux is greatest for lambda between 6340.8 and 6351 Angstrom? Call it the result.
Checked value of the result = 9.01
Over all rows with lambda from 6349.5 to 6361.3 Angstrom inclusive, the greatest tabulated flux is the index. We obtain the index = 8.414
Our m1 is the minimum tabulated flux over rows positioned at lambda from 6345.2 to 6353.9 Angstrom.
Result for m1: 7.922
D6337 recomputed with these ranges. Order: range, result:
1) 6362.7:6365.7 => 8.131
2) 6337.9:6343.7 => 8.516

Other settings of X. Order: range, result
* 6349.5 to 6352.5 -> 7.95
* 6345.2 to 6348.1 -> 8.192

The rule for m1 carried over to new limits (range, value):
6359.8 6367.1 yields 6.857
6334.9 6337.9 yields 7.571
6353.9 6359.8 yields 7.453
